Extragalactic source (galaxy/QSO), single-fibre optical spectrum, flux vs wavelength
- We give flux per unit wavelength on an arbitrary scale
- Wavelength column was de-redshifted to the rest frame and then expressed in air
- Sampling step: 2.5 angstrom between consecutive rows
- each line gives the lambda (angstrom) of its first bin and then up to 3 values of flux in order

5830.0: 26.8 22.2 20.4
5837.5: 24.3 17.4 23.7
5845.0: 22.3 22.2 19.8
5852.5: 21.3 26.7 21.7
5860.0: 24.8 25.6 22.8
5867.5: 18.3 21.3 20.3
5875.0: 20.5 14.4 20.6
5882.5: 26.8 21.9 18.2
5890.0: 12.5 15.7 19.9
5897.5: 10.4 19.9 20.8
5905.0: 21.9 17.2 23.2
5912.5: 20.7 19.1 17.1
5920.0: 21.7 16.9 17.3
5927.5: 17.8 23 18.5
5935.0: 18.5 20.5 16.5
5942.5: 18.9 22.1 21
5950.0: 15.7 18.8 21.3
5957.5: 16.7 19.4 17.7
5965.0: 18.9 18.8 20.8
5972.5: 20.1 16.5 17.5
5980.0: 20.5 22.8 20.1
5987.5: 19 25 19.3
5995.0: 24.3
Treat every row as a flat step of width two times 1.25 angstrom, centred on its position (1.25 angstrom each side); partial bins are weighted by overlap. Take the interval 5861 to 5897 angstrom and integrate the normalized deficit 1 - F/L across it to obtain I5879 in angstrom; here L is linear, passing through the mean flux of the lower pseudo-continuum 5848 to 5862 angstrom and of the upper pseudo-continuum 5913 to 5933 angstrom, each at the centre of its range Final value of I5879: 3.11 angstrom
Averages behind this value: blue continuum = 23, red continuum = 19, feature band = 19.8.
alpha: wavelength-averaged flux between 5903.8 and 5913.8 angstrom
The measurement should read 20.7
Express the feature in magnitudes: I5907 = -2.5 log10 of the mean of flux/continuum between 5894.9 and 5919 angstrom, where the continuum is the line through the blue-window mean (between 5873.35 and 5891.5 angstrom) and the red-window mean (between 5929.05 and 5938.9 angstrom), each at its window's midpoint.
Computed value 0.03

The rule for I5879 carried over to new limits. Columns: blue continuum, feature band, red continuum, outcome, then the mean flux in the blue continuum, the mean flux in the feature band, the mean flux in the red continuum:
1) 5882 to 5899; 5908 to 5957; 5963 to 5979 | -3.1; 17.6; 19.3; 18.7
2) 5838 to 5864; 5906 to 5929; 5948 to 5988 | 1.7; 22.6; 19.1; 19.1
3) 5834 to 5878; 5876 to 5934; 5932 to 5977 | 3.8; 21.7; 18.9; 18.9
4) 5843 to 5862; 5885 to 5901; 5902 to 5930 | 3.3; 22.8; 16.5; 19.6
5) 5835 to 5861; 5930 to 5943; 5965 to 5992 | 1.1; 22.3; 19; 20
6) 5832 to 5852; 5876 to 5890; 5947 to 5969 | 0.6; 21.5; 19.7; 18.6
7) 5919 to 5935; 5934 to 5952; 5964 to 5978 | 0.0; 19.1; 19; 18.8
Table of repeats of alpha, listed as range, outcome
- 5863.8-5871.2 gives 20.8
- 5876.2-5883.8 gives 20.6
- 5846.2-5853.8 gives 21.1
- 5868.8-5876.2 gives 20.7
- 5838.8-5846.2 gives 21.2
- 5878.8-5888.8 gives 21.8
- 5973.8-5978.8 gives 17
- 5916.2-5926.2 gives 18.3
